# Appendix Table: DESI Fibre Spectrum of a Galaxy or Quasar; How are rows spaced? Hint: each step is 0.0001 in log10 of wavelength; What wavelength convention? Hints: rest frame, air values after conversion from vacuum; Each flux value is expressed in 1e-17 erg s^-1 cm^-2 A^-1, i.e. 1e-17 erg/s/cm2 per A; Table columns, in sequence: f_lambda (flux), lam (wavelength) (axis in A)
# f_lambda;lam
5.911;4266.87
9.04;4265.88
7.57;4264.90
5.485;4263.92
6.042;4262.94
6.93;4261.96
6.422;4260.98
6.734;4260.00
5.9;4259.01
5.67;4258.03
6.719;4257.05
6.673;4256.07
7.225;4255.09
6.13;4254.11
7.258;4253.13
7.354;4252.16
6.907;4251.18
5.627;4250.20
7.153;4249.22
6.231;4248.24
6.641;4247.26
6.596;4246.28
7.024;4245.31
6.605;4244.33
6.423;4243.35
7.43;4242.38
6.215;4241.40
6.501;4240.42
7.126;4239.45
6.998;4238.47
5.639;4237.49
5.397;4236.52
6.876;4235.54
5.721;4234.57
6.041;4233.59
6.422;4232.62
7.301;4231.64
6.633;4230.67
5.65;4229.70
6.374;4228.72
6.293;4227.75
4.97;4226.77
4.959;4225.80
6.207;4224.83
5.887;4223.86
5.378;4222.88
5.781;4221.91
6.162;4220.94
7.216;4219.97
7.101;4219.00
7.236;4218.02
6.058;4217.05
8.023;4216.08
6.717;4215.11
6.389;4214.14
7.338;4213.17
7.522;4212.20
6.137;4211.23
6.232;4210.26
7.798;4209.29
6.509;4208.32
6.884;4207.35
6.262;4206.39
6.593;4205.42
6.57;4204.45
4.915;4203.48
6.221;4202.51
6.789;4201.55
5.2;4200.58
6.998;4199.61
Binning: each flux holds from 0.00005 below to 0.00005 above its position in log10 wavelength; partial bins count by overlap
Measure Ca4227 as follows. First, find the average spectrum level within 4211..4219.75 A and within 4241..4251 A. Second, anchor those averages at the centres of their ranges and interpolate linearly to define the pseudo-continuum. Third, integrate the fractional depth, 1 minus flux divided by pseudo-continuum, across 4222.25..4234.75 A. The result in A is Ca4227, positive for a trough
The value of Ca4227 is 1.51 A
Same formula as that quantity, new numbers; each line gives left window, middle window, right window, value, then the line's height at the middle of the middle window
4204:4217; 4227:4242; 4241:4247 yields 0.9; 6.75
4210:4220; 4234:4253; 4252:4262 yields 0.4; 6.7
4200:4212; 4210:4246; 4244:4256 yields 0.6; 6.55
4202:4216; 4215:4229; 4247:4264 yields 0.7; 6.6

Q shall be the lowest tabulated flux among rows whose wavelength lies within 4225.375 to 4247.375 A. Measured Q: 4.959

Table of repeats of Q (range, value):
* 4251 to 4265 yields 5.485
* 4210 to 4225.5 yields 5.378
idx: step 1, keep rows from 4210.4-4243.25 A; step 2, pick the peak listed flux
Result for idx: 8.023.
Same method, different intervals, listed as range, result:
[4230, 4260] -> 7.43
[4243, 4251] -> 7.153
